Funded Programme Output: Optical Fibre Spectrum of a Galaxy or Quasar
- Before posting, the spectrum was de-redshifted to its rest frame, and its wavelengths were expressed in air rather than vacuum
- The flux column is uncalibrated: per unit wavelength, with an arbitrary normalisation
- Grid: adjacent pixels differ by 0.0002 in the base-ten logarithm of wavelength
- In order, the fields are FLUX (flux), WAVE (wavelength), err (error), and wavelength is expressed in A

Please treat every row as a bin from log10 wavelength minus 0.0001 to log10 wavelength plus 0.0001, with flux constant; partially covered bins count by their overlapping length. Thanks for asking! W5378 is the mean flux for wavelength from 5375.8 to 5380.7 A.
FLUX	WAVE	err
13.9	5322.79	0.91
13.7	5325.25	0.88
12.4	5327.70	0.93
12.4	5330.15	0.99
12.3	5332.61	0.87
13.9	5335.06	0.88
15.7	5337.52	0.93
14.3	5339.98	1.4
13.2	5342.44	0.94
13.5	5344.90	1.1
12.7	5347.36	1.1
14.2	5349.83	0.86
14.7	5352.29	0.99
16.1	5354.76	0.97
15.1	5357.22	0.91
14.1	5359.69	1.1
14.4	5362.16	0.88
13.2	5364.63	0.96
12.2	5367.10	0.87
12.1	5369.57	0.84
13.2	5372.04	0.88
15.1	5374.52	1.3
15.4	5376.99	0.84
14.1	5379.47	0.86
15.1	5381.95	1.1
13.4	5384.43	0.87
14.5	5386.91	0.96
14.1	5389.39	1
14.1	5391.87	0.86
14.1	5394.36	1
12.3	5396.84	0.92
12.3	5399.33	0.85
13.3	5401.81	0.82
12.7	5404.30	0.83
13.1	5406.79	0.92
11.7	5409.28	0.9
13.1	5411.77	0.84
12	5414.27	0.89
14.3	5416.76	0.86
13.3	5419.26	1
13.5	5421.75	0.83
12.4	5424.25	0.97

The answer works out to 14.7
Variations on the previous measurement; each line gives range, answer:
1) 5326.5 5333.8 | 12.4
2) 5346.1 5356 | 14.4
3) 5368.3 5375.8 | 13.5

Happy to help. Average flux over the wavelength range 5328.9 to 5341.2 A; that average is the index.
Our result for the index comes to 13.7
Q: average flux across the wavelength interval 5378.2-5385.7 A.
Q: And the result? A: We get 14.2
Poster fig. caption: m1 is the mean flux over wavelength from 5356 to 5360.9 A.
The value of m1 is 14.6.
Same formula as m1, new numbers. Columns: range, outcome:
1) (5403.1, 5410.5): 12.5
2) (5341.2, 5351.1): 13.4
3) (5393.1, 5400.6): 12.9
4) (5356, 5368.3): 13.8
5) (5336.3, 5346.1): 14.2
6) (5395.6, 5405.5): 12.7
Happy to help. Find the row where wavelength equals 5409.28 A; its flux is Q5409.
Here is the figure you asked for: 11.7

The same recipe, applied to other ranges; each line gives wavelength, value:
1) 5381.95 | 15.1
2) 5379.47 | 14.1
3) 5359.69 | 14.1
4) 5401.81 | 13.3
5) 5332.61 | 12.3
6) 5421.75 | 13.5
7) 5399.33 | 12.3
